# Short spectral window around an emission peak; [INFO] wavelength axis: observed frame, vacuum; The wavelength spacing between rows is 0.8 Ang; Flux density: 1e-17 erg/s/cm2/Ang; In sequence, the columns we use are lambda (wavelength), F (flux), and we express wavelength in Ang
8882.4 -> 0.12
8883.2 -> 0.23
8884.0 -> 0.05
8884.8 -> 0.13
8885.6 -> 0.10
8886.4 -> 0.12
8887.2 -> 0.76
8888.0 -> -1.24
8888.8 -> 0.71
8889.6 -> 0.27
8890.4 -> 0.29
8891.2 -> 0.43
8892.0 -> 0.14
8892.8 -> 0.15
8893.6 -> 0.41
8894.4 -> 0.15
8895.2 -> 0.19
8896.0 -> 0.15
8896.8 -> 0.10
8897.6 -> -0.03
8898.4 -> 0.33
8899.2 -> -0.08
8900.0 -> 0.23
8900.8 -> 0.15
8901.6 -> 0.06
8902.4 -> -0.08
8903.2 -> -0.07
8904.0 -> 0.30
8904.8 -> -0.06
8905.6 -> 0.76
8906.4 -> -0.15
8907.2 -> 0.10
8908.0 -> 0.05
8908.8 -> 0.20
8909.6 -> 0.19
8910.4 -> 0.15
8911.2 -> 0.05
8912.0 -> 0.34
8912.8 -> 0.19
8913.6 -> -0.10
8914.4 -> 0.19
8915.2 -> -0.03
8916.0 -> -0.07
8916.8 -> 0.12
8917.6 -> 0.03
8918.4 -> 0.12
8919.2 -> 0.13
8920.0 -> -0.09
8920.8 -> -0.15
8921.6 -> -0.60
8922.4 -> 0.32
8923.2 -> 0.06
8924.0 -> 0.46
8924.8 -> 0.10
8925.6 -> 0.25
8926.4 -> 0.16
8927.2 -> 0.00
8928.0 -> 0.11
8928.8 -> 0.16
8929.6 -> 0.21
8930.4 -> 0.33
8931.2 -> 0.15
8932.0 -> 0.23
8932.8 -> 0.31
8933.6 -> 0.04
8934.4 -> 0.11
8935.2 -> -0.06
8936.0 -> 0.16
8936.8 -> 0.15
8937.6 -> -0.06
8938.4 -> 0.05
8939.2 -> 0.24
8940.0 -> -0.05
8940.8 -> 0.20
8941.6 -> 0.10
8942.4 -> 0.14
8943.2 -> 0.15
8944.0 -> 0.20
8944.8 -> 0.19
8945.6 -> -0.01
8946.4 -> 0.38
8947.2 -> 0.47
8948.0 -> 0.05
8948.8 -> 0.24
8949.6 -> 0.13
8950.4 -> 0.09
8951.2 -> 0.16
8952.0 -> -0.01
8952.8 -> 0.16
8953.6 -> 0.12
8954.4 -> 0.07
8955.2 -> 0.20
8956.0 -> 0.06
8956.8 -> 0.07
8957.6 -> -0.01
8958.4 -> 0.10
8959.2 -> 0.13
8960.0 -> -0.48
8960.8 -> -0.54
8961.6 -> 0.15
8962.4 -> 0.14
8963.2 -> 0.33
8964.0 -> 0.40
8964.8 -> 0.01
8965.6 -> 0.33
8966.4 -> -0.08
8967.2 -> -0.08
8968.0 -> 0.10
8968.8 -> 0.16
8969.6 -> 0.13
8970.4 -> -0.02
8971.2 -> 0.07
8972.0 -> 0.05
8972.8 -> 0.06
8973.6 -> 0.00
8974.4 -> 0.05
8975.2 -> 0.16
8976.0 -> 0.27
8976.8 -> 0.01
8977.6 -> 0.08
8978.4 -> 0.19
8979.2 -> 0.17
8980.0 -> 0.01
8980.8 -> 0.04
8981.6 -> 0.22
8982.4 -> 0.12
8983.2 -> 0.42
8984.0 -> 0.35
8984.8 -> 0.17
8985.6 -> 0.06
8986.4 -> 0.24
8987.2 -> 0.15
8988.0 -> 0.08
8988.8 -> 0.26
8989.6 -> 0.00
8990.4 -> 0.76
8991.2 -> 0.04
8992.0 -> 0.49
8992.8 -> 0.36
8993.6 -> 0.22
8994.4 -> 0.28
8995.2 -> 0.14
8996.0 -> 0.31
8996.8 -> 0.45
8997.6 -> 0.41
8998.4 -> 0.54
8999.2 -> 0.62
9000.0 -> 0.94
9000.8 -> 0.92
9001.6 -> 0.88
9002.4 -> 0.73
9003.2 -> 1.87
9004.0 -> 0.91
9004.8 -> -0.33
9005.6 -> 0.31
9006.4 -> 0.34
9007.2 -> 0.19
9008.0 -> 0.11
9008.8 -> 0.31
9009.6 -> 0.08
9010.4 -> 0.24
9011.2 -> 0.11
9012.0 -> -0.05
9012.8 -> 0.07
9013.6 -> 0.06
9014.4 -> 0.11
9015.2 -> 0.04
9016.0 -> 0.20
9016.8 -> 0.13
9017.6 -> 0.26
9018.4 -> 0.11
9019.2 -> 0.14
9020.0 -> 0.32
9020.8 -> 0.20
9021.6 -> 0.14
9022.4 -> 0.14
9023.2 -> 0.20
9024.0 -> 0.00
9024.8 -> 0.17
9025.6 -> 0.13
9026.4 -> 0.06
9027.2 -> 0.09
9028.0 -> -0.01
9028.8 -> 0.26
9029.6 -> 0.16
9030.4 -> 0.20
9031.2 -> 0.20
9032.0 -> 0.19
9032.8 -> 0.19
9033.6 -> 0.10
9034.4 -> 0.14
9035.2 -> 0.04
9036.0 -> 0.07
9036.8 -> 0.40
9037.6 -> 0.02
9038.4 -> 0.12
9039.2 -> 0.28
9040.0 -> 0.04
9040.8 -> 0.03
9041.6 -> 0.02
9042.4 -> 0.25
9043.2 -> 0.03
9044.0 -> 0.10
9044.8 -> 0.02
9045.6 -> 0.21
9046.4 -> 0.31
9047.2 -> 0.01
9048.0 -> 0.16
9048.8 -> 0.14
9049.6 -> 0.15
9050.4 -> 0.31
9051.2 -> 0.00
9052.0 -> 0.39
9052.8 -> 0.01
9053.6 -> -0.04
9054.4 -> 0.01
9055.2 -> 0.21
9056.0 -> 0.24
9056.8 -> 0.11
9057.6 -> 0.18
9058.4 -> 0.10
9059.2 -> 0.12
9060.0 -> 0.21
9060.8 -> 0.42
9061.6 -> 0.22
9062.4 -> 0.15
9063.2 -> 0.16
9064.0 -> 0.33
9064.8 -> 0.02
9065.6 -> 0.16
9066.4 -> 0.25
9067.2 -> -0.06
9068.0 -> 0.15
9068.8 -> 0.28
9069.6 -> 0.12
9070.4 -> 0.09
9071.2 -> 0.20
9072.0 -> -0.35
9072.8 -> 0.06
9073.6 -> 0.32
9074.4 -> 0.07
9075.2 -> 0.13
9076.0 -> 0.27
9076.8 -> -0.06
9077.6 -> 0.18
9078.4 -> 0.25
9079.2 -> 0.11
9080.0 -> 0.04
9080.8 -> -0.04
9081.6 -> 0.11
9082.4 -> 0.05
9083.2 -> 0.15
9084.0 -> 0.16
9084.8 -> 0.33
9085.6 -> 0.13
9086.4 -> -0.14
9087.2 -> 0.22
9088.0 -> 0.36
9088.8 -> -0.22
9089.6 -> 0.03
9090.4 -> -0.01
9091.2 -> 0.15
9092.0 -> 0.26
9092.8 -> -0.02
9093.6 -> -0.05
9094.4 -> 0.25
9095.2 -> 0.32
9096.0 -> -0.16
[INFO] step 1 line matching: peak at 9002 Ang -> H-gamma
